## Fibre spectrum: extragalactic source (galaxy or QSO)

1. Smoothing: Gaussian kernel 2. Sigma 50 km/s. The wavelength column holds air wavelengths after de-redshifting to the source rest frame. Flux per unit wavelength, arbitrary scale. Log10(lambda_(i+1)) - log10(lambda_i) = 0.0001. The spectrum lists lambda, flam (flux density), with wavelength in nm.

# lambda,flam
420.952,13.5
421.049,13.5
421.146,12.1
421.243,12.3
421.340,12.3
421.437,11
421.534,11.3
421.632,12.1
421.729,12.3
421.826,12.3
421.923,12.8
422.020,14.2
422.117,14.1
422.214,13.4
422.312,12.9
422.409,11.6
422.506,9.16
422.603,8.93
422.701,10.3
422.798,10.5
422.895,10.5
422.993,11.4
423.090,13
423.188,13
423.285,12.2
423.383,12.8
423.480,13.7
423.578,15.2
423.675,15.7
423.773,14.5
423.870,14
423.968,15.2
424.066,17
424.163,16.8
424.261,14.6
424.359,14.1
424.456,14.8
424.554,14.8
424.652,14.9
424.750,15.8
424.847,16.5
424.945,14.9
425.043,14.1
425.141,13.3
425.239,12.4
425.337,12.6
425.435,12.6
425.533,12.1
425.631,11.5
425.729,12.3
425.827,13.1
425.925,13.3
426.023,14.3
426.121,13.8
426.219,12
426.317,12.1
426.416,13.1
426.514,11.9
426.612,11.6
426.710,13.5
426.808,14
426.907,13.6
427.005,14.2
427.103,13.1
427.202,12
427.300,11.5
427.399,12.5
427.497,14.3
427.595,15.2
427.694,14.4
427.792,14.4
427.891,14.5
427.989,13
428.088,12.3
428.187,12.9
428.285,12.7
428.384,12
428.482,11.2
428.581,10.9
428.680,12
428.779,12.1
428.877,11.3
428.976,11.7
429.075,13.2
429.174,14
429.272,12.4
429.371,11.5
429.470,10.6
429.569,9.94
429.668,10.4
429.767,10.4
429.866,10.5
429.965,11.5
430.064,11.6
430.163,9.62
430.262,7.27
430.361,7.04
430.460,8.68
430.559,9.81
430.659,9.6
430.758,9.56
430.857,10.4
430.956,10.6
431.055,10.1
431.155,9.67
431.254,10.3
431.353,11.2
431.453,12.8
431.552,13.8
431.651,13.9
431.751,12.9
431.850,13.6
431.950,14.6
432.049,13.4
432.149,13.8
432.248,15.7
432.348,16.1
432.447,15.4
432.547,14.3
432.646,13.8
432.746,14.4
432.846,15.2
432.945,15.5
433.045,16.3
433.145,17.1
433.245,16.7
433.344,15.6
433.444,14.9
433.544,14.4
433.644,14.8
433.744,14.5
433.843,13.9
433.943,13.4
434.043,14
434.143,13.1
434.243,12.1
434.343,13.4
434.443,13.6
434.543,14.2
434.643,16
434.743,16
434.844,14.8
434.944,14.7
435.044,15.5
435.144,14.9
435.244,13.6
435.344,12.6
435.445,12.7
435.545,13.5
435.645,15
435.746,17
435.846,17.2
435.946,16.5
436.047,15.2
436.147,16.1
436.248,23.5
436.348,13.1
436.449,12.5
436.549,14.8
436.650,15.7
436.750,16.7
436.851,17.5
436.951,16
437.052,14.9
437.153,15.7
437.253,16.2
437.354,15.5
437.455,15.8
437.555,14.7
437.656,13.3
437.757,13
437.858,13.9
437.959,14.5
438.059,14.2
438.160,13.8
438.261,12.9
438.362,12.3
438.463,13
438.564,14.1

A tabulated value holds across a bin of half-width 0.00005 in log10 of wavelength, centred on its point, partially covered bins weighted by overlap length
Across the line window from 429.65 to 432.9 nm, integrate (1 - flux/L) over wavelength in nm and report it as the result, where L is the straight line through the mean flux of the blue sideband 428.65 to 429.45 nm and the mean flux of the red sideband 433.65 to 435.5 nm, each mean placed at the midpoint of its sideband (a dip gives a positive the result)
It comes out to 0.278 nm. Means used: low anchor 12.2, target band 11.9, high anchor 14.1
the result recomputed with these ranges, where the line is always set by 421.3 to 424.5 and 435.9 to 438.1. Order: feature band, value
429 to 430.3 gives 0.285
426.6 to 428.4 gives 0.060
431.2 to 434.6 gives 0.119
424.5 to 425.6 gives -0.052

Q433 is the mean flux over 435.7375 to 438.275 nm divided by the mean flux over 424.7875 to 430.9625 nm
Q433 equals 1.3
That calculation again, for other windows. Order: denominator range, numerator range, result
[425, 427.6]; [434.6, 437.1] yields 1.19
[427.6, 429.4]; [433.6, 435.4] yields 1.12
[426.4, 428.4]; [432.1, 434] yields 1.14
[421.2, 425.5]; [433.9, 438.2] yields 1.13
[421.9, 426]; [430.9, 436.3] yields 1.08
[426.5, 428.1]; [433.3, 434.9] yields 1.07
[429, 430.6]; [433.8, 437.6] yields 1.43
